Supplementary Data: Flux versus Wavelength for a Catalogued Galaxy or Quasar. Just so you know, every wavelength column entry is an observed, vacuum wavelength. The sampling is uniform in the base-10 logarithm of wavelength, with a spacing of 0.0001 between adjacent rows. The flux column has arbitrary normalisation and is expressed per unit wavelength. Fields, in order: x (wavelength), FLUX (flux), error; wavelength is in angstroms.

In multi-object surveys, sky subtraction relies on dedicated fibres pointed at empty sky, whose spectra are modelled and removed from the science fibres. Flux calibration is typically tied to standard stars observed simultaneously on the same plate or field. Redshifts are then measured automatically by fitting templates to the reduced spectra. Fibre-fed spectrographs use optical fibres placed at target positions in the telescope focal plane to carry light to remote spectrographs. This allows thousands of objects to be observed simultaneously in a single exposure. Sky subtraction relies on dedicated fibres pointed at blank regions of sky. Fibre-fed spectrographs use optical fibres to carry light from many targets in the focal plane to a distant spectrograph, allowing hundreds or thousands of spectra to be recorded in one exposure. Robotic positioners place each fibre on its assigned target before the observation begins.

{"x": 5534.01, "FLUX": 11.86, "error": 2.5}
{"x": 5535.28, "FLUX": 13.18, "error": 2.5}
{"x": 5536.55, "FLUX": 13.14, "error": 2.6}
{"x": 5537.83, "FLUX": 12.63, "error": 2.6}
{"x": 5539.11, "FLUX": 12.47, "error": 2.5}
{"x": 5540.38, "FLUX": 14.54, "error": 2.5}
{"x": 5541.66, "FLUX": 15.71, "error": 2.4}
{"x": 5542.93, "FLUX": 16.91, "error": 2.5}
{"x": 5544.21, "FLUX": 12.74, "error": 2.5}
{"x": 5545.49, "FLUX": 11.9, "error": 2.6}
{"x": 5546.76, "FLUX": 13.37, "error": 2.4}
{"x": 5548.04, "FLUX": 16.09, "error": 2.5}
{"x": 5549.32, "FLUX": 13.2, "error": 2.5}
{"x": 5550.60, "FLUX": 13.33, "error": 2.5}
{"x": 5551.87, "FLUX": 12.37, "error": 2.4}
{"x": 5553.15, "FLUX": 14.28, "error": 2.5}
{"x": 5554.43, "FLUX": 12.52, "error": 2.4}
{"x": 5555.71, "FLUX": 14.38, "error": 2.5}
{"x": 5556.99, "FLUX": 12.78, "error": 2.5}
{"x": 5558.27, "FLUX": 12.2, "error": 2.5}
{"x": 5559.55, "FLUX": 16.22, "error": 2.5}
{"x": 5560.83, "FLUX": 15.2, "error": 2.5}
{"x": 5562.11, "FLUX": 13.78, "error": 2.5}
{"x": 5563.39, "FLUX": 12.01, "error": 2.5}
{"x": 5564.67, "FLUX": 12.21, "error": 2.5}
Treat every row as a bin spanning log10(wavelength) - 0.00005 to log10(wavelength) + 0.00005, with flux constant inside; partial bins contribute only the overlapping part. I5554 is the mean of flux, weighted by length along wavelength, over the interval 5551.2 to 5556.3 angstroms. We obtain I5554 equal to 13.4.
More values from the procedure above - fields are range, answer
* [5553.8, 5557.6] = 13.2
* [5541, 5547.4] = 14.1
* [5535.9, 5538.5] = 12.9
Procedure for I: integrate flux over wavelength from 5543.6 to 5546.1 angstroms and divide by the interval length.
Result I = 12.3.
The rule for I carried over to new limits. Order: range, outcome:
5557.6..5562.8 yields 14.3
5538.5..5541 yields 13.5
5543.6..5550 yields 13.5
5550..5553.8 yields 13.3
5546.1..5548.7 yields 14.7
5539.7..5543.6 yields 15.7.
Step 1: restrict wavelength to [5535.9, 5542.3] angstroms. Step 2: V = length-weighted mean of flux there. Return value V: 13.7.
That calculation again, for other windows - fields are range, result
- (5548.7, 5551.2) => 13.3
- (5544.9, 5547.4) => 12.7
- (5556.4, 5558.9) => 12.5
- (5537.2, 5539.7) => 12.5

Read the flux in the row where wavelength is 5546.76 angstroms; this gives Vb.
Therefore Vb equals 13.37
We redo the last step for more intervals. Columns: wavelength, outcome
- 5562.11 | 13.78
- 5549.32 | 13.2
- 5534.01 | 11.86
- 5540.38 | 14.54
